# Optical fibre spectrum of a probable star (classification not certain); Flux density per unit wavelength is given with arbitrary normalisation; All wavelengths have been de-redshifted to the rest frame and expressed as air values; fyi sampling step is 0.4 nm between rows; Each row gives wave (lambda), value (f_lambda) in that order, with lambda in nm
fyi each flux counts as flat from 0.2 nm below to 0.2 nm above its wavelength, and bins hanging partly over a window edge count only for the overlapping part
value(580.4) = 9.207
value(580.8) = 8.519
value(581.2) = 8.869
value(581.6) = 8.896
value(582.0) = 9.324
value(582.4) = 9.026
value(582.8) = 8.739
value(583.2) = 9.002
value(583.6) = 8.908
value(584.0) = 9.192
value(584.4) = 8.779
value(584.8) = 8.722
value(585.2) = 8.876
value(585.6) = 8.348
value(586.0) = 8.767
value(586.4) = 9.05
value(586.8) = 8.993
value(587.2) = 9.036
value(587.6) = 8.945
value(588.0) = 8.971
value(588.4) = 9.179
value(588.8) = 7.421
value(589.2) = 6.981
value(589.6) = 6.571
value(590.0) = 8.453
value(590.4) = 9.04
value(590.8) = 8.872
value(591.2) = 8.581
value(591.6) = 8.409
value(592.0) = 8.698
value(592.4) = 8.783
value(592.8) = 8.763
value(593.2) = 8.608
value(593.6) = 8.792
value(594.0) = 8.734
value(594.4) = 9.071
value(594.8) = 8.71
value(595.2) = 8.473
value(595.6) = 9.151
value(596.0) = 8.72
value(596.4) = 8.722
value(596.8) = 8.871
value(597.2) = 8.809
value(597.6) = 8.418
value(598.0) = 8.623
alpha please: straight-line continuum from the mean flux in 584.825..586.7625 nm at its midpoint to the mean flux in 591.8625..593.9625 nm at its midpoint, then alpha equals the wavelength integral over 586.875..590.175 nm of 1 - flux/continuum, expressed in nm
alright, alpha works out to 0.20 nm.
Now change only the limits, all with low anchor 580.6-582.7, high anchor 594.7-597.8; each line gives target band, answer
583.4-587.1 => 0.01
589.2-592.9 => 0.18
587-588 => -0.02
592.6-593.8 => 0.01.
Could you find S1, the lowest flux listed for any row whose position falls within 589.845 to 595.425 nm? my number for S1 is 8.409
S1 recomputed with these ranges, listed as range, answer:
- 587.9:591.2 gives 6.571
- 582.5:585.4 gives 8.722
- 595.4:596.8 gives 8.72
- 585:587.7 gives 8.348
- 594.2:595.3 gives 8.473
